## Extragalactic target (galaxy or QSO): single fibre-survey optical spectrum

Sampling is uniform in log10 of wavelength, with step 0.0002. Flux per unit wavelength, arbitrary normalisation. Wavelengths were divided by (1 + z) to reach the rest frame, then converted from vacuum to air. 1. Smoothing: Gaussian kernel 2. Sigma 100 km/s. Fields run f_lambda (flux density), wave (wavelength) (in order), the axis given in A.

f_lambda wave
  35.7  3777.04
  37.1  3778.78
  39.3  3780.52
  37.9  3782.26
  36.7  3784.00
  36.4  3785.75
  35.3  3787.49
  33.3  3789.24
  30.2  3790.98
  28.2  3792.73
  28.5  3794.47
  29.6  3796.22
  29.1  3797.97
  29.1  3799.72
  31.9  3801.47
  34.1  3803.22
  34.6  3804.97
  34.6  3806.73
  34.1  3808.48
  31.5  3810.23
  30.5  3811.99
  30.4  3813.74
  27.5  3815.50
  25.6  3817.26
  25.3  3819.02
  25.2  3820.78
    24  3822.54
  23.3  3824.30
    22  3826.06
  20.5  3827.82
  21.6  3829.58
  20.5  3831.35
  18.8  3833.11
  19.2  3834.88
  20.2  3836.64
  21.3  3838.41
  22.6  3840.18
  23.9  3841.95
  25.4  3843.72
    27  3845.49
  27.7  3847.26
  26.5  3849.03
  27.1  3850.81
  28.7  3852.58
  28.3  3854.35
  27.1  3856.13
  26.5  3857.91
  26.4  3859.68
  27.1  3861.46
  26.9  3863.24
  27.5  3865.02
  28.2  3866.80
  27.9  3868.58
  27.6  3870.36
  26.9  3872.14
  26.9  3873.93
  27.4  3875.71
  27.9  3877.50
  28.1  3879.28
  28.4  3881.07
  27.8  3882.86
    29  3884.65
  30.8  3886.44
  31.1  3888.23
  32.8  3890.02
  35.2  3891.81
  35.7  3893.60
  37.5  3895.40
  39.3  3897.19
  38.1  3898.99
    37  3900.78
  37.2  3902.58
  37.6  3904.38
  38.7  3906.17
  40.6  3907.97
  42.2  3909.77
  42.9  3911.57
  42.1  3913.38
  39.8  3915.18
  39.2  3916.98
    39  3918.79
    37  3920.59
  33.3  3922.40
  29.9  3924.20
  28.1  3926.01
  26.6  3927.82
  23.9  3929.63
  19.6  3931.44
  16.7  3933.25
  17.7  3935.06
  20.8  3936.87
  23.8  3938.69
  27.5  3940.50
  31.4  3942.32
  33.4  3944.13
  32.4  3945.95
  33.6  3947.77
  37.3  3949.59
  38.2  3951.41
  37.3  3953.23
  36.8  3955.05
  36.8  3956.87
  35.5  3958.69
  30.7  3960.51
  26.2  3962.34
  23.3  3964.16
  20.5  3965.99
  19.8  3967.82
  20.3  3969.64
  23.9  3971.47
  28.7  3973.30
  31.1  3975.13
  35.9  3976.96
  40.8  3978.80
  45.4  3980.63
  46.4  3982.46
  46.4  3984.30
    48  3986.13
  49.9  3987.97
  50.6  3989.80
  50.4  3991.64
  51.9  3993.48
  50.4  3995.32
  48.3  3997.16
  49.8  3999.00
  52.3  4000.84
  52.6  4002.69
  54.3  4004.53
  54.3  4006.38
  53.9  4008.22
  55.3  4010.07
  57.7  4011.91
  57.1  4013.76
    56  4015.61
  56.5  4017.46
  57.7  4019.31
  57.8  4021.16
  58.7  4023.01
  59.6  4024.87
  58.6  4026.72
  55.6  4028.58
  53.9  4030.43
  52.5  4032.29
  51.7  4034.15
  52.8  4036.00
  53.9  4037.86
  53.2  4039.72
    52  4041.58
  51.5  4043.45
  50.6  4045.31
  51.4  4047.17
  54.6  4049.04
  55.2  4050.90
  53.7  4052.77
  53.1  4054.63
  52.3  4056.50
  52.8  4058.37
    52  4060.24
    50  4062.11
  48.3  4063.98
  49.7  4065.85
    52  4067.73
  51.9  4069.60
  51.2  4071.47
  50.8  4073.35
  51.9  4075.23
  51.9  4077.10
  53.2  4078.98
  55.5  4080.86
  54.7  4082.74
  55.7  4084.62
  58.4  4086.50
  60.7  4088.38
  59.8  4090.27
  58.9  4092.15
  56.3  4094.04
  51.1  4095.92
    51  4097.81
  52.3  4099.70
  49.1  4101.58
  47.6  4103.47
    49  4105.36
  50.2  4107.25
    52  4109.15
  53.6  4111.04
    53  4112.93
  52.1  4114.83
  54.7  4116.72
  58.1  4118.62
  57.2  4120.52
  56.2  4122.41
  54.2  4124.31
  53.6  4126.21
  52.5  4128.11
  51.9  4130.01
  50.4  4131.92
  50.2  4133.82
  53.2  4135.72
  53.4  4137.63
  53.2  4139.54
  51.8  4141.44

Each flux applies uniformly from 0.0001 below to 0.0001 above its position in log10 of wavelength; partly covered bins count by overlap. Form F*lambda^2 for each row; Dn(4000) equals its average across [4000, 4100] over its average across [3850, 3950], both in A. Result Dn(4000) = 1.88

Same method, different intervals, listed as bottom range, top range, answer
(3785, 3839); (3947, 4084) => 1.92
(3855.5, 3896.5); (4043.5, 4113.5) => 2.00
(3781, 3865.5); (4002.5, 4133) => 2.20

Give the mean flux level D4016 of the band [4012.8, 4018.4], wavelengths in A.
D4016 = 56.5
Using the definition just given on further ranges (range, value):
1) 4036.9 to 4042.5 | 53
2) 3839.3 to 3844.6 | 24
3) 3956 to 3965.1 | 30.4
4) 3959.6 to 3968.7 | 24.1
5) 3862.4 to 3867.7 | 27.5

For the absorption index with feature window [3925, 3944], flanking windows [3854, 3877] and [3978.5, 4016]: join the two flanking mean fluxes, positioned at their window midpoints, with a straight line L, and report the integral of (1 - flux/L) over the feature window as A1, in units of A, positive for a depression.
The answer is 7.5 A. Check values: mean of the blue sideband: 27.3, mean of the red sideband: 51.2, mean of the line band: 24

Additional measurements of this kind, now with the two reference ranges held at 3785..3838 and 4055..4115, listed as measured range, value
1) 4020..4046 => -3.5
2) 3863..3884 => 3.6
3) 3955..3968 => 4.0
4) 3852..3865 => 1.9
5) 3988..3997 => -1.3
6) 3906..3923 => -1.1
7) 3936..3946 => 3.0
